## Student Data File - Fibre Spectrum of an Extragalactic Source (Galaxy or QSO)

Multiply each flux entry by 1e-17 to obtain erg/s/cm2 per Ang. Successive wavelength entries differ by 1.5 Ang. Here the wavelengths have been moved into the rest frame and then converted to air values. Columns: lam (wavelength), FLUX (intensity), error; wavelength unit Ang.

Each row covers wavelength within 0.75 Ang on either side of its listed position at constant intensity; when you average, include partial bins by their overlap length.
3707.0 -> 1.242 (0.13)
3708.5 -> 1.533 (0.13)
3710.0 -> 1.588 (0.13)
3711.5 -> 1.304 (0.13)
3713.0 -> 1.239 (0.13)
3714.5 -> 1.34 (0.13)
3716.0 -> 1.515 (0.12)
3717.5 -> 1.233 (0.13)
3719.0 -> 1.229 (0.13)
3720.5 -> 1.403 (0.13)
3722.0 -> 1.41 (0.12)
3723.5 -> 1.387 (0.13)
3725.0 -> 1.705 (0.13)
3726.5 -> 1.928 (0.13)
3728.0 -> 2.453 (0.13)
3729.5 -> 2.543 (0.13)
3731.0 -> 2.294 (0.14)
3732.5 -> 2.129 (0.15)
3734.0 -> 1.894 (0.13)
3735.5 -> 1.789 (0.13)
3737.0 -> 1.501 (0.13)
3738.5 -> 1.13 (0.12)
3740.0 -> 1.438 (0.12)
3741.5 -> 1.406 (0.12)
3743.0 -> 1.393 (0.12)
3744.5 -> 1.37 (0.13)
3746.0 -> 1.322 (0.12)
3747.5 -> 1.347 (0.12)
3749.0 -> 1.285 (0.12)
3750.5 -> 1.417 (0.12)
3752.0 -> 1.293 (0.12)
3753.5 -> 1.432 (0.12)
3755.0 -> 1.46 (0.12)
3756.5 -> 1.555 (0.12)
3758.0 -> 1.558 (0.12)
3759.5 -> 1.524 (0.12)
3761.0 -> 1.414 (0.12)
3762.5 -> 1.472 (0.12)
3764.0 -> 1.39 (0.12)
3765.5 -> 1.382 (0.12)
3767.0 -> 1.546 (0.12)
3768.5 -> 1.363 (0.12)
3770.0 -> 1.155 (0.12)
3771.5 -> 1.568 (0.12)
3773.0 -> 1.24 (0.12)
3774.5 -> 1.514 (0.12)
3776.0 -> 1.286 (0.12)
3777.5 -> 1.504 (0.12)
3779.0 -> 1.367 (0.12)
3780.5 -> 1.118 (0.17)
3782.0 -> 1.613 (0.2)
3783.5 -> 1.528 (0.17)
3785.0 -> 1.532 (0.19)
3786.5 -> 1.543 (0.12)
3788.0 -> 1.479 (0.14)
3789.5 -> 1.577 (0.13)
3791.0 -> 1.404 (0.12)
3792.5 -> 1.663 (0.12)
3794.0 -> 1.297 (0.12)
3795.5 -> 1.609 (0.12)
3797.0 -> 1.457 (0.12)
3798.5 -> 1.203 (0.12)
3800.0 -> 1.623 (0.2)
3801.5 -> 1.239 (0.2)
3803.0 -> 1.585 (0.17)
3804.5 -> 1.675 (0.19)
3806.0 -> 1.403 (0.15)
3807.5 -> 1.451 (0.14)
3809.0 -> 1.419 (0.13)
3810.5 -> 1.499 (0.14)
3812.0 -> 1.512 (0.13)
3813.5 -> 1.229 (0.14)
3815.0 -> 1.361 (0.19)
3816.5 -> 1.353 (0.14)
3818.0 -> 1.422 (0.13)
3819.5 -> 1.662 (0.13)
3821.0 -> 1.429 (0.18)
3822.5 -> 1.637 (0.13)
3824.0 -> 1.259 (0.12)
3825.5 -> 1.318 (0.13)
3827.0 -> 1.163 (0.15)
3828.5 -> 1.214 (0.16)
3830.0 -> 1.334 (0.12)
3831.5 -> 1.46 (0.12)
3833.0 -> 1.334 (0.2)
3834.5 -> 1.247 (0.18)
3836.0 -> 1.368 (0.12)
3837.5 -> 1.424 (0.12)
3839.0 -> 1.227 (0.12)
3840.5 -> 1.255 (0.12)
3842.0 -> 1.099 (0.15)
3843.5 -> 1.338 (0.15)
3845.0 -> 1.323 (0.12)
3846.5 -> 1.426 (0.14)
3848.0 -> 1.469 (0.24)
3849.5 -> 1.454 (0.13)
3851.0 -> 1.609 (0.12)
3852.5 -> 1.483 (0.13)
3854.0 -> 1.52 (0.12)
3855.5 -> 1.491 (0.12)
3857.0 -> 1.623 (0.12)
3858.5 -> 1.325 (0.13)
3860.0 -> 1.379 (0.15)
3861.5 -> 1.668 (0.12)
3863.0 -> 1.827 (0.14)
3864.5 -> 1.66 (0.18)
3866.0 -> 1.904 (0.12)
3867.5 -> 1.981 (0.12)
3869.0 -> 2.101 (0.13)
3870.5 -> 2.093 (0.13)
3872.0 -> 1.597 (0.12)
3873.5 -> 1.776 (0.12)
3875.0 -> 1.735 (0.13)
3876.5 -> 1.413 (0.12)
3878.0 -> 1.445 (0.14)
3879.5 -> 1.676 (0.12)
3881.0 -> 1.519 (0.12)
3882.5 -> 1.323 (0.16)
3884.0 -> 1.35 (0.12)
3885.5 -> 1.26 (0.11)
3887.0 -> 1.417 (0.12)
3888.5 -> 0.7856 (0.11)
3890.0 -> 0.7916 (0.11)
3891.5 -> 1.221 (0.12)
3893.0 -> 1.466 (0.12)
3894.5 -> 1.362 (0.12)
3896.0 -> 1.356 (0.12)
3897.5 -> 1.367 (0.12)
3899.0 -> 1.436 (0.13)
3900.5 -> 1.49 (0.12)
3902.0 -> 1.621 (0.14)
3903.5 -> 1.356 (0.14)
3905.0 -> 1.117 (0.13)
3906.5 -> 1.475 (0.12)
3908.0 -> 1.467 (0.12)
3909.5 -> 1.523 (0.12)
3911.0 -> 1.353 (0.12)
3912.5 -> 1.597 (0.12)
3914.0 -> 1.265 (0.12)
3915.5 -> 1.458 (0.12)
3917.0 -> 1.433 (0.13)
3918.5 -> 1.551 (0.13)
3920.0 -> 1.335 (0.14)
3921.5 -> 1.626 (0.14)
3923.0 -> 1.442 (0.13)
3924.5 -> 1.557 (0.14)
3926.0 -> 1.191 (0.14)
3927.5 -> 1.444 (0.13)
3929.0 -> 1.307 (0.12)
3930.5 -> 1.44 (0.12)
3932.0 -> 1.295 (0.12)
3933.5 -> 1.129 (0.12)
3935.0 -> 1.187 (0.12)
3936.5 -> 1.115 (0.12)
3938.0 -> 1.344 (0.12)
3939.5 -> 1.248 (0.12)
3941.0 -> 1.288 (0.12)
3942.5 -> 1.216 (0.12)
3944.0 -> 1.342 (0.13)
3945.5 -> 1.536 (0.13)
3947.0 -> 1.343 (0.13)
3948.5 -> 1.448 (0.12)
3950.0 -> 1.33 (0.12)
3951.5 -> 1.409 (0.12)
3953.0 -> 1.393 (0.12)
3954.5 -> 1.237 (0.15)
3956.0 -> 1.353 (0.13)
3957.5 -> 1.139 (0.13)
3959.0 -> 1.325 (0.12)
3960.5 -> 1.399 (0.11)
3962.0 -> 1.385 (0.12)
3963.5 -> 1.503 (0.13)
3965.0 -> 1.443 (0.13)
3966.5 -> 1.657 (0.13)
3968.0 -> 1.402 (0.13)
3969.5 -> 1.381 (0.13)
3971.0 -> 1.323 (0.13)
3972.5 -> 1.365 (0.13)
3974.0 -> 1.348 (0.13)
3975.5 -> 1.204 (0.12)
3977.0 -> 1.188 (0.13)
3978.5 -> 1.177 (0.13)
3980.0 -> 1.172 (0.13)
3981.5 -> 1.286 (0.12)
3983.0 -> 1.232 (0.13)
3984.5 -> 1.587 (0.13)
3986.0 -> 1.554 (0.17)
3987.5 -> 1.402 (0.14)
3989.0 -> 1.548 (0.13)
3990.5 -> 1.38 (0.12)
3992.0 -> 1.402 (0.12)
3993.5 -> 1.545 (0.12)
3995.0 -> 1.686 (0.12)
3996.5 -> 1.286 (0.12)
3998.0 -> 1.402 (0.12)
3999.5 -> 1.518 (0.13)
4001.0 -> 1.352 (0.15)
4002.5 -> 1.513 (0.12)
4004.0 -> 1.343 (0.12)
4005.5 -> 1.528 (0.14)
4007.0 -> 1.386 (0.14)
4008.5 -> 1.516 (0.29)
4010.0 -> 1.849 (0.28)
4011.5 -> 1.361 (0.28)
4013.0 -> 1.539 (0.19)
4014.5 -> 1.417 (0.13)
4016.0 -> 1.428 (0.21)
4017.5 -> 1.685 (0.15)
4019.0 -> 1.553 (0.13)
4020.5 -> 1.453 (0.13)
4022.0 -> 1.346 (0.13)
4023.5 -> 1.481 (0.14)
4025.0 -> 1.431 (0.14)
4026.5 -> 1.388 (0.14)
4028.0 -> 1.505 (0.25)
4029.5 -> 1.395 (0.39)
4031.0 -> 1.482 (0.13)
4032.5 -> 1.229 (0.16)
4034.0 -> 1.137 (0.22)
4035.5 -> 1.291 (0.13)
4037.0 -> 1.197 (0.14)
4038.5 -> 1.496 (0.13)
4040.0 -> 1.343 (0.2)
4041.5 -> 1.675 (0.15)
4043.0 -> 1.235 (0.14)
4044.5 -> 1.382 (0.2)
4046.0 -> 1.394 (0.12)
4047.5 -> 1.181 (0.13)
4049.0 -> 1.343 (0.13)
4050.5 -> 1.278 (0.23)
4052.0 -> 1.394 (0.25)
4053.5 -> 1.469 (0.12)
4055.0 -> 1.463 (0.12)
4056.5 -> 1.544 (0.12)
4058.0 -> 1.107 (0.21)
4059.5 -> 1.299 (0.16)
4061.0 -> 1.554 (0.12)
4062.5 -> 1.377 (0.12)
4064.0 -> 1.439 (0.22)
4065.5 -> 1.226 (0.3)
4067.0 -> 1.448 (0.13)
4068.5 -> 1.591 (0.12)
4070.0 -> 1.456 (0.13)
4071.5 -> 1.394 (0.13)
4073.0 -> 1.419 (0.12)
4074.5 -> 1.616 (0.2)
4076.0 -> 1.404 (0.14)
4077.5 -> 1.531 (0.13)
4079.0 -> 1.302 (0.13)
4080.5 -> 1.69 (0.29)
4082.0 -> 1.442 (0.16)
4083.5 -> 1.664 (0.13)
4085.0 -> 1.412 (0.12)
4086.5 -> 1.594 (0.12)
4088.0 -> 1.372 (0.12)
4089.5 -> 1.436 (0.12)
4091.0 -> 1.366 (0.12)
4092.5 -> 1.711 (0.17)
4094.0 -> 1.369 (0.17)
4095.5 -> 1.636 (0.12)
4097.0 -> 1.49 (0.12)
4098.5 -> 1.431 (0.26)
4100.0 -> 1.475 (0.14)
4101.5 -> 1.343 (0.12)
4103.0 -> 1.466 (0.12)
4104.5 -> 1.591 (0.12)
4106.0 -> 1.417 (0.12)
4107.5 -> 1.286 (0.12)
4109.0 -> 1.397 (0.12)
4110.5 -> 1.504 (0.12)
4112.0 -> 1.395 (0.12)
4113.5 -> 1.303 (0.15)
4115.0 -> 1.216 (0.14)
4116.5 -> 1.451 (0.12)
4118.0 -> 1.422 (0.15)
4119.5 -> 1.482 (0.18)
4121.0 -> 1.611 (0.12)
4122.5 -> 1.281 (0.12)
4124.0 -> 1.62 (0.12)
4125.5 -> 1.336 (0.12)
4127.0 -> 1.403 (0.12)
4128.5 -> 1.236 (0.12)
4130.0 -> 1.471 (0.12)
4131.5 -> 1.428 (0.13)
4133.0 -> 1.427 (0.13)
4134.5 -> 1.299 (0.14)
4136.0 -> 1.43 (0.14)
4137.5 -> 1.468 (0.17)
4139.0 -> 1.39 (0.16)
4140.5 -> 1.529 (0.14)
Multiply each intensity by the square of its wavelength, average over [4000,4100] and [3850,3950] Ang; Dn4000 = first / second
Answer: 1.1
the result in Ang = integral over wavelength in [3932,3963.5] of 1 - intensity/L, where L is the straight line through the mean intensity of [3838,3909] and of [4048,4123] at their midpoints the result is 3.2 Ang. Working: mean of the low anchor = 1.47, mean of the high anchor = 1.44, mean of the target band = 1.31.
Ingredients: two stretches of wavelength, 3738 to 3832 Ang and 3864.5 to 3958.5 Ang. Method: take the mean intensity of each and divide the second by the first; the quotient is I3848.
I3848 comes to 1.00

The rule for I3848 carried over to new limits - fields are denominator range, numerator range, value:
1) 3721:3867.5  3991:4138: 0.96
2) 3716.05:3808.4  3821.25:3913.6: 0.96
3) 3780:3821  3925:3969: 0.92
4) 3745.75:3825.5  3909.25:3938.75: 0.96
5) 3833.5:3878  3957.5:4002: 0.90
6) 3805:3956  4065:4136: 1.02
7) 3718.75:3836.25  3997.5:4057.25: 0.96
